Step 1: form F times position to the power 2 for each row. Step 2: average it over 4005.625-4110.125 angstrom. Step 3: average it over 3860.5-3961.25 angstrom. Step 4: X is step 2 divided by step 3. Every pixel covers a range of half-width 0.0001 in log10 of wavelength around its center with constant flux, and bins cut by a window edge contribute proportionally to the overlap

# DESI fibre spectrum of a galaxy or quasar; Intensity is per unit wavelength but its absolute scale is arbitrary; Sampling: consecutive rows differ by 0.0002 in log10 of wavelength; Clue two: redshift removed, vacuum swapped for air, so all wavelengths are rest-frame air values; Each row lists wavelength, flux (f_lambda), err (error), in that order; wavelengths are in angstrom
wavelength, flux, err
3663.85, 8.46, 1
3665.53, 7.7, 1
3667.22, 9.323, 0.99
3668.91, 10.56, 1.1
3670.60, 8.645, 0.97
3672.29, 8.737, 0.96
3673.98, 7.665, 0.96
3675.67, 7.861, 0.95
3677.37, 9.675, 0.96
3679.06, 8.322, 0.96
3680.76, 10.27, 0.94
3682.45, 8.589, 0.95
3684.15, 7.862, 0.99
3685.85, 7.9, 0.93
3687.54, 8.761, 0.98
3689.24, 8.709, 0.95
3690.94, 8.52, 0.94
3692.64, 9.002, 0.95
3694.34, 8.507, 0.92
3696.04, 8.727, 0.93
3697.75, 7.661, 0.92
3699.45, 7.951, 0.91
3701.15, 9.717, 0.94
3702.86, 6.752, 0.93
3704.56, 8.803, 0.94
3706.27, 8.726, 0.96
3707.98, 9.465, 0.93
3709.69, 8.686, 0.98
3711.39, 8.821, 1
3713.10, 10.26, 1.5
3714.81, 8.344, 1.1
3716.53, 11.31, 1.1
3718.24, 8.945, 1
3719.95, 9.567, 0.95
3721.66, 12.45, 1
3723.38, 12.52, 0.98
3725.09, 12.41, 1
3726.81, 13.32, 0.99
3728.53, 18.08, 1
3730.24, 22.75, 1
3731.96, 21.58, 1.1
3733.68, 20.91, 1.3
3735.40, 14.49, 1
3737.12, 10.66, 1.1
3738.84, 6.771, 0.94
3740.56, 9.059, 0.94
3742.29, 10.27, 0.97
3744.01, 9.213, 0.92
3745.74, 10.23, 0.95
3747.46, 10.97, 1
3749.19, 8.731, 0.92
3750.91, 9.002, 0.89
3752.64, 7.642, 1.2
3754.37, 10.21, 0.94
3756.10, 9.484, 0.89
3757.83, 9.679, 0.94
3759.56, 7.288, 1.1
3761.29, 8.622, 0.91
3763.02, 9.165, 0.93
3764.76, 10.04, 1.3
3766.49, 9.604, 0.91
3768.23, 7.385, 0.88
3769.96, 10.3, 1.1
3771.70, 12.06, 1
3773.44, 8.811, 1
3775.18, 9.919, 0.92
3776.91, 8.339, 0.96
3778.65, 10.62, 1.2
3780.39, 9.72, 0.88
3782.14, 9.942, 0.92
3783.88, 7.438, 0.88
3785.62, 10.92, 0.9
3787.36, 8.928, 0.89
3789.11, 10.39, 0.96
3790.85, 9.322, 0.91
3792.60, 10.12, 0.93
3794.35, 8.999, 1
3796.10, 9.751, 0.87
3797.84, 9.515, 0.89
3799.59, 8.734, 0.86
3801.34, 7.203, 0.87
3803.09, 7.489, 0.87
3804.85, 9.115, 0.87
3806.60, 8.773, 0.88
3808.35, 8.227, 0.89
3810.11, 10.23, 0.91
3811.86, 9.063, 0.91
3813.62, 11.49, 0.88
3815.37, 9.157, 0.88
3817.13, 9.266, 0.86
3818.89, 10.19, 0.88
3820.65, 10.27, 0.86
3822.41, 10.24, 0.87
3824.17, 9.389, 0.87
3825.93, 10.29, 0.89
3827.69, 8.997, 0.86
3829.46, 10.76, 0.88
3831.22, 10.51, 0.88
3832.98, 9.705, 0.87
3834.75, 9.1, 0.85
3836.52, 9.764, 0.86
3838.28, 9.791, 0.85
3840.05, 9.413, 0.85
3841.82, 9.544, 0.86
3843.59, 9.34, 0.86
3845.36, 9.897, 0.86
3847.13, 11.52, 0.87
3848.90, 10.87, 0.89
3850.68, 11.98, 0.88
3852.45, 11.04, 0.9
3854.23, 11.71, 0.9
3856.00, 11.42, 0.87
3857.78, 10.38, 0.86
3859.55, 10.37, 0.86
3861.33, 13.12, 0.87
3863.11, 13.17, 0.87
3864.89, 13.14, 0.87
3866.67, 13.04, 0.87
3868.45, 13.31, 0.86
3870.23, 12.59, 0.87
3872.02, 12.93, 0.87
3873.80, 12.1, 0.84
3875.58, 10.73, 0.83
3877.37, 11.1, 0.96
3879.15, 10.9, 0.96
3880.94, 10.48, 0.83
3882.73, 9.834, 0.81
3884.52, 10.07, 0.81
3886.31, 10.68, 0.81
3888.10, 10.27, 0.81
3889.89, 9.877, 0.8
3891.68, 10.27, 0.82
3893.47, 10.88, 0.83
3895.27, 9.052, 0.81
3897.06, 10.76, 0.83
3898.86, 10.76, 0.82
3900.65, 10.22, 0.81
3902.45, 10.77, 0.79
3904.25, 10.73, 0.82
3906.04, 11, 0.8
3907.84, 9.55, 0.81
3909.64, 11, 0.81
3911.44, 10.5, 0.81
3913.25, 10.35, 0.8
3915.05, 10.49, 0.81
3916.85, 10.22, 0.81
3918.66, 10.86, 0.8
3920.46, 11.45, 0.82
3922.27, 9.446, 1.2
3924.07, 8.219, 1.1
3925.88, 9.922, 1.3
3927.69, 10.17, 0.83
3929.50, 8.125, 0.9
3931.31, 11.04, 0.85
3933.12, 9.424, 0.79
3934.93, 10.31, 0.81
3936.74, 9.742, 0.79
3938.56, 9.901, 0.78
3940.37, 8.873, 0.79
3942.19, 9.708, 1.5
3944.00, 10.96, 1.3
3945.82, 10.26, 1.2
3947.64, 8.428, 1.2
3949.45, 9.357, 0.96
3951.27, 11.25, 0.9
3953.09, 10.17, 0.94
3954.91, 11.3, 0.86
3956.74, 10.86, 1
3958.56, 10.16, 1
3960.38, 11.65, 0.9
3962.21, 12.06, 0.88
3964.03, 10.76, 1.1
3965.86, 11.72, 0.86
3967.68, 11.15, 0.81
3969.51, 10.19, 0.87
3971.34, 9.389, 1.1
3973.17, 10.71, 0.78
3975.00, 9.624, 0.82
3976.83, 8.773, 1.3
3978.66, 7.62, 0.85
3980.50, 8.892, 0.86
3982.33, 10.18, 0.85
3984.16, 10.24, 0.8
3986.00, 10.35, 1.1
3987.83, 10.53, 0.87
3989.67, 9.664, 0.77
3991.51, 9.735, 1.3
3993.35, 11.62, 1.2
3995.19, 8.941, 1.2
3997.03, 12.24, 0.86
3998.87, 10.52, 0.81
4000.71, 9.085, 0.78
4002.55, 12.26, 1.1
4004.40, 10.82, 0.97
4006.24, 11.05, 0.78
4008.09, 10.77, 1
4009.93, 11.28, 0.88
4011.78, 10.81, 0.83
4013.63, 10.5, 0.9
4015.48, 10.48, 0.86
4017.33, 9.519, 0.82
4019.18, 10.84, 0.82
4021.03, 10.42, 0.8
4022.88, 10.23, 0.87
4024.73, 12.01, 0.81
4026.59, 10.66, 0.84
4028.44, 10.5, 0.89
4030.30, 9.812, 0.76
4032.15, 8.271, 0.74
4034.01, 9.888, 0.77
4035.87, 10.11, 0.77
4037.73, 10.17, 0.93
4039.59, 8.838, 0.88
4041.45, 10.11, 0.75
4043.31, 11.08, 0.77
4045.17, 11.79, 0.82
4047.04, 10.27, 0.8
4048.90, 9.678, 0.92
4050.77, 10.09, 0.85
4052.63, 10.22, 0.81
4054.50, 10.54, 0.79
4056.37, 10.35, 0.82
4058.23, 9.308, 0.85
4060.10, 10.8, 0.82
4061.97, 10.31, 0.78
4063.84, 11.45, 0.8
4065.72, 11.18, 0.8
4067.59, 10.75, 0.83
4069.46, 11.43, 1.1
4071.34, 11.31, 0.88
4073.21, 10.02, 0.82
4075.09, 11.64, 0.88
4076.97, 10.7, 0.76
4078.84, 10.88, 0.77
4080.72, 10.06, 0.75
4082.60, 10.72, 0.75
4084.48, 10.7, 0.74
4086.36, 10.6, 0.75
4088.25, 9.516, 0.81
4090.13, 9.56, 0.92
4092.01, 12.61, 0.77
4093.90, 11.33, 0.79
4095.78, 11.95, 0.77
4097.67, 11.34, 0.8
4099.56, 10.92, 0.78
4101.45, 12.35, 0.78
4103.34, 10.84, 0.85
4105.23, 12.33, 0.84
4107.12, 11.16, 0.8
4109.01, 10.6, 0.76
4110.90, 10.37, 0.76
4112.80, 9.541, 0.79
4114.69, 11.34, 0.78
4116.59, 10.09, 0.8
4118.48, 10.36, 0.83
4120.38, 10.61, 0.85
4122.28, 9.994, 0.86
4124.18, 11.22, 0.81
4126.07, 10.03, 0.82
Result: 1.08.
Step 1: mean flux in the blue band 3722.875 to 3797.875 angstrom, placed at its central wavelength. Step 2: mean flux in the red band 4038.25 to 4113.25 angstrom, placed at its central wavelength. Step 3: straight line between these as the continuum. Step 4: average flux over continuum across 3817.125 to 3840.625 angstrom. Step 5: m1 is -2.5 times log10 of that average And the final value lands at 0.10 mag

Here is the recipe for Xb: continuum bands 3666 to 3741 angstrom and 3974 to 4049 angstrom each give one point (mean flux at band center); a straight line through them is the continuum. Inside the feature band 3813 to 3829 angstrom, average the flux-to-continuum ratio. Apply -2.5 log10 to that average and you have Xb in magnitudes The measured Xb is 0.05 mag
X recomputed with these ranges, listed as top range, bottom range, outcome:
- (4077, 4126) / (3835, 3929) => 1.12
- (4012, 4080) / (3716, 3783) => 1.10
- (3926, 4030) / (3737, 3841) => 1.21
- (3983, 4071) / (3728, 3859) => 1.15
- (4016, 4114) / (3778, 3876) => 1.16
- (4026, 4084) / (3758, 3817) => 1.29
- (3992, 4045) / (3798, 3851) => 1.20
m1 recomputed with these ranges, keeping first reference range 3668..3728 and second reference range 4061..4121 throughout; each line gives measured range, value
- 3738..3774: 0.032 mag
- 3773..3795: 0.016 mag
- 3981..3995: 0.027 mag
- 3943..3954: 0.026 mag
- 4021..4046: 0.041 mag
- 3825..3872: -0.111 mag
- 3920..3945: 0.052 mag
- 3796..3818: 0.080 mag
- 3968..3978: 0.070 mag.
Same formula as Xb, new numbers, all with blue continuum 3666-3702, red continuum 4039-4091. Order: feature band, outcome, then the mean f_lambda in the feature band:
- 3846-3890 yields -0.198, 11.5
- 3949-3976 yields -0.072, 10.7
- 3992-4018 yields -0.050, 10.7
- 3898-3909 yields -0.084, 10.5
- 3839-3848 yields -0.053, 9.94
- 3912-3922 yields -0.083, 10.6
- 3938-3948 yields 0.020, 9.75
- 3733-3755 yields -0.174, 10.5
